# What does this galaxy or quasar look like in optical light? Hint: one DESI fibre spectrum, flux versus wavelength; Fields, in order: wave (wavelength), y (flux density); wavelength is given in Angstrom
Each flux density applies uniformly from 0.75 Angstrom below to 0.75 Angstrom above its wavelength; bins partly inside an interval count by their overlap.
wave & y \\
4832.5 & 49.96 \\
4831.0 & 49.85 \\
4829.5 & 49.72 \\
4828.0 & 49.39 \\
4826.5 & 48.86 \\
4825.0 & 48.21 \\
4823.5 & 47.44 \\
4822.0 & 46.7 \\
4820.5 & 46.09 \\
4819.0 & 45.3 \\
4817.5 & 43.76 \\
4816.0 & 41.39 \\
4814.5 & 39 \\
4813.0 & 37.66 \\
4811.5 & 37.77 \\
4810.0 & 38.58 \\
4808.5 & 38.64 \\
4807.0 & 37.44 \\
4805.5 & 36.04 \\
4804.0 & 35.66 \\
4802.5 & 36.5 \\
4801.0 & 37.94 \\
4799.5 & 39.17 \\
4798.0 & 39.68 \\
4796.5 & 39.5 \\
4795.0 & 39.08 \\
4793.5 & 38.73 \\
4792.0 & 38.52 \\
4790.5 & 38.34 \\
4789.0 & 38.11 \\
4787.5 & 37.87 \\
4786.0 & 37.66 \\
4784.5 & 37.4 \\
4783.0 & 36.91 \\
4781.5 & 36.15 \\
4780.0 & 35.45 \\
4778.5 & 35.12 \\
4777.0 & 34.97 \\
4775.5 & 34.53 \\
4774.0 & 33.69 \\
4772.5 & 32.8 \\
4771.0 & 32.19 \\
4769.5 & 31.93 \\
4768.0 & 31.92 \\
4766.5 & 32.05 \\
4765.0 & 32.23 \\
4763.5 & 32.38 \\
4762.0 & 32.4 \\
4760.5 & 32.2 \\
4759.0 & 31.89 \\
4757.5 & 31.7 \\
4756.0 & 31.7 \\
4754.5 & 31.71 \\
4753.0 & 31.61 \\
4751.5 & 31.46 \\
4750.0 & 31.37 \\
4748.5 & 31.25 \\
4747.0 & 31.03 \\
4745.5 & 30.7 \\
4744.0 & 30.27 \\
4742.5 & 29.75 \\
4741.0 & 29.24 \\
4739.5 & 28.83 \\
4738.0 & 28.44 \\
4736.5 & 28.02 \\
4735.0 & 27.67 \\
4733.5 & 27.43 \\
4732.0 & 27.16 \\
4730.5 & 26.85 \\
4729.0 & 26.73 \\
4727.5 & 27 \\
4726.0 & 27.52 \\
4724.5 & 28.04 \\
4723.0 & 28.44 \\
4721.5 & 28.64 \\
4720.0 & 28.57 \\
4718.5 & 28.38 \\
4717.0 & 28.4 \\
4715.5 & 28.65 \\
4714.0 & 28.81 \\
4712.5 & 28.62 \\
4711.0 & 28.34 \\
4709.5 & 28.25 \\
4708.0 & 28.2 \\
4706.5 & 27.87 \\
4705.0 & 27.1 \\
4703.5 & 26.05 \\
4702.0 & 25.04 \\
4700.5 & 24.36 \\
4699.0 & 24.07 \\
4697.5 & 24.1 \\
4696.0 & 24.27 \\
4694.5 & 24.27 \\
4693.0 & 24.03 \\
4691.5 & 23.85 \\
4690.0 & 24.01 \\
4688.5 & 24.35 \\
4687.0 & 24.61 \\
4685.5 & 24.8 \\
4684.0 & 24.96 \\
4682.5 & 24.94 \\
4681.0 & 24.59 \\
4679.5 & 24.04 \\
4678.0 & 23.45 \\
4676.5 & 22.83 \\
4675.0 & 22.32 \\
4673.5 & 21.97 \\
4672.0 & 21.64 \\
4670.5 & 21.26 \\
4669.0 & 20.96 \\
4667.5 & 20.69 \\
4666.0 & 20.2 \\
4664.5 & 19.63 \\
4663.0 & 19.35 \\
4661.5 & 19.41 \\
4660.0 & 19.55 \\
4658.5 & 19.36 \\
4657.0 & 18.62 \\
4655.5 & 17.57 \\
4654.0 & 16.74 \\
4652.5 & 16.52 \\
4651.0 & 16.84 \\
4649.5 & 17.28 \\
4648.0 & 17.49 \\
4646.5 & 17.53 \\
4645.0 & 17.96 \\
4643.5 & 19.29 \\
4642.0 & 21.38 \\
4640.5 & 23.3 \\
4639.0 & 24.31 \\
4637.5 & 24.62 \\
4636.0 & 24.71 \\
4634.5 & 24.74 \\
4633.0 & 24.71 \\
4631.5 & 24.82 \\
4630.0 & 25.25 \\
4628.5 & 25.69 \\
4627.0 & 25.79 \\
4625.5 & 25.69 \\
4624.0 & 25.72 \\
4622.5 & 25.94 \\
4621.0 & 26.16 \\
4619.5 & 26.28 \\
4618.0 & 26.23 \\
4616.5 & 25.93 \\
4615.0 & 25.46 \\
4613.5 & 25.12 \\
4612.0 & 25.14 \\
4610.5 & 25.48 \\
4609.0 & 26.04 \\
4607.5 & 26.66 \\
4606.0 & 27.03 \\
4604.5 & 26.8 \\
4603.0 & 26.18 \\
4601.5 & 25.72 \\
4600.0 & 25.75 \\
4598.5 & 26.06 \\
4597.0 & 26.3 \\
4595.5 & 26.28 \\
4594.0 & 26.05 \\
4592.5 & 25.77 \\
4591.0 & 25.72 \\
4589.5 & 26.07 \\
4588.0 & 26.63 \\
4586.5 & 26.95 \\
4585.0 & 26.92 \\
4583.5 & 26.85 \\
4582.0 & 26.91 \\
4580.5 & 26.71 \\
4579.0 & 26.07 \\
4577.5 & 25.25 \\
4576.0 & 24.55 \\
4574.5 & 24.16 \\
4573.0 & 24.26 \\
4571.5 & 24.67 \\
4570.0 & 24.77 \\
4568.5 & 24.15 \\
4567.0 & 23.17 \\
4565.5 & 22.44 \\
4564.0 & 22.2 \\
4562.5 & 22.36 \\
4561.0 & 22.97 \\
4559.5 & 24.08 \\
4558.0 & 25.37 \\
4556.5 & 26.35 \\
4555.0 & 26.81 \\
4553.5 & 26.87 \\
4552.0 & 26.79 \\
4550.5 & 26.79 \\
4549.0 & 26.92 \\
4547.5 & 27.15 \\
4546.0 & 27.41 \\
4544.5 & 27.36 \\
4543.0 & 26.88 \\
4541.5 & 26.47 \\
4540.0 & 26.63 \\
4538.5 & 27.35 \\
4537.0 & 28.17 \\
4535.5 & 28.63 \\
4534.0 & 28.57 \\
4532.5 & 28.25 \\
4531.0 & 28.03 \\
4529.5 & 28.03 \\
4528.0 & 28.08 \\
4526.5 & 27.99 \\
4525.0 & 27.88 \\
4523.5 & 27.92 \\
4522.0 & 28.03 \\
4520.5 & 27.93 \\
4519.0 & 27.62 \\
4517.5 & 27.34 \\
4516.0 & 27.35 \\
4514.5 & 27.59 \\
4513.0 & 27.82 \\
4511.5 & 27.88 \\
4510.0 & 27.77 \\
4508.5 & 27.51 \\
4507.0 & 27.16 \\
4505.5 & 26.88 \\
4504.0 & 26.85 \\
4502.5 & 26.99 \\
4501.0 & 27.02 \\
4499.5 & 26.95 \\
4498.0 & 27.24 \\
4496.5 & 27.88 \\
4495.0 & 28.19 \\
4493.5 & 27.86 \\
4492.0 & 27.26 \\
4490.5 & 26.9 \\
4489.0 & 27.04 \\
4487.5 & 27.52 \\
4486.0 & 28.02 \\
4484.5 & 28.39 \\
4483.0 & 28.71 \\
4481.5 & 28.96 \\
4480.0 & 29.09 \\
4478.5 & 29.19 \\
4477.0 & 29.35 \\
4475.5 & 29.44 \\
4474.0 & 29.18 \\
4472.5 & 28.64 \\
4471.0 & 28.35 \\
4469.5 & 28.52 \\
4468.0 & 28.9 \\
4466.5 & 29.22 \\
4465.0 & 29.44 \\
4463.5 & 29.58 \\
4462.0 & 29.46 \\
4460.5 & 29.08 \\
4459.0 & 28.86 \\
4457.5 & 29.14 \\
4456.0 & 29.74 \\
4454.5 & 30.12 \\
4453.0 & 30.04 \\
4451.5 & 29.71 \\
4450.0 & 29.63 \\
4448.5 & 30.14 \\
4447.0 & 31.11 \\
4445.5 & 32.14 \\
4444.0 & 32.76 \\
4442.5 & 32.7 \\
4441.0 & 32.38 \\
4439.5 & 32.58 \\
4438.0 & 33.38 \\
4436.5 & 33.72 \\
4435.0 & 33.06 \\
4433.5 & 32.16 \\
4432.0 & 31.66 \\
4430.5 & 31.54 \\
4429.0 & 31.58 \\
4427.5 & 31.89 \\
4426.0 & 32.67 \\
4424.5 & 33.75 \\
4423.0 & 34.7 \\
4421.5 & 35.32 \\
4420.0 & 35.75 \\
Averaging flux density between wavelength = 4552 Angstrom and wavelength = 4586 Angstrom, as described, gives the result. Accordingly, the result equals 25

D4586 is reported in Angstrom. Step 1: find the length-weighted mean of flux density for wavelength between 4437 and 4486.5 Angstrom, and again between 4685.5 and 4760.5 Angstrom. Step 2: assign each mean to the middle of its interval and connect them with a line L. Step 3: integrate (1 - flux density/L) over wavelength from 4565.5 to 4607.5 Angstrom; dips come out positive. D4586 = 4.7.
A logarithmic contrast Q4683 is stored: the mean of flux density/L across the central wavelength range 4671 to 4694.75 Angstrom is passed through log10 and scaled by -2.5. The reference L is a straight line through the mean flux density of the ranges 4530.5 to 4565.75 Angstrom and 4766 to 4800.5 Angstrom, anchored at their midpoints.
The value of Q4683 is 0.32 mag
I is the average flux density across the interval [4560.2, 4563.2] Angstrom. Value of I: 22.7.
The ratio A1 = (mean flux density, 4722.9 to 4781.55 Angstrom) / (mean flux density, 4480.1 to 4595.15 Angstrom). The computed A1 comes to 1.16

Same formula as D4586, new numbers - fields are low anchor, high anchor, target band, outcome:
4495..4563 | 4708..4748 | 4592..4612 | 1.1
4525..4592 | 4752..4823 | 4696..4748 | 9.0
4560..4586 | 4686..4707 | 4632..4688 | 8.0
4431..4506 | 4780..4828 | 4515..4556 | 5.2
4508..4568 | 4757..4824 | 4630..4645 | 3.6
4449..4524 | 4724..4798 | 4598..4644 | 7.7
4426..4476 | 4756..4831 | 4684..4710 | 7.8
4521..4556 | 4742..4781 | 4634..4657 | 7.6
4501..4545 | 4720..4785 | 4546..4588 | 4.4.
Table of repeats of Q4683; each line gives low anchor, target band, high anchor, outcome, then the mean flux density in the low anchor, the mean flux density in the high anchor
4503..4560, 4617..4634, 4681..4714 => 0.03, 27.3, 25.6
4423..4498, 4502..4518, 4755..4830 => 0.14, 30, 37.9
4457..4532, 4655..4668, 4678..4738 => 0.35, 28.1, 26.4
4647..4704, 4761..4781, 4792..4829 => 0.07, 21.8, 41.2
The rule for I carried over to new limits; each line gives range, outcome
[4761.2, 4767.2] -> 32.3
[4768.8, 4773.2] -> 32.3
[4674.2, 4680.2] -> 23.1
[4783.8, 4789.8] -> 37.8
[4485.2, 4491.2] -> 27.4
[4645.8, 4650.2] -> 17.4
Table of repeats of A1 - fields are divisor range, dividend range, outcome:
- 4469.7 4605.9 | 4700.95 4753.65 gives 1.06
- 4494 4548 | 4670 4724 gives 0.93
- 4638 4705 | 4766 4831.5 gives 1.80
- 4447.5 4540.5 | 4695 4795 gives 1.09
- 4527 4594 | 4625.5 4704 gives 0.85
